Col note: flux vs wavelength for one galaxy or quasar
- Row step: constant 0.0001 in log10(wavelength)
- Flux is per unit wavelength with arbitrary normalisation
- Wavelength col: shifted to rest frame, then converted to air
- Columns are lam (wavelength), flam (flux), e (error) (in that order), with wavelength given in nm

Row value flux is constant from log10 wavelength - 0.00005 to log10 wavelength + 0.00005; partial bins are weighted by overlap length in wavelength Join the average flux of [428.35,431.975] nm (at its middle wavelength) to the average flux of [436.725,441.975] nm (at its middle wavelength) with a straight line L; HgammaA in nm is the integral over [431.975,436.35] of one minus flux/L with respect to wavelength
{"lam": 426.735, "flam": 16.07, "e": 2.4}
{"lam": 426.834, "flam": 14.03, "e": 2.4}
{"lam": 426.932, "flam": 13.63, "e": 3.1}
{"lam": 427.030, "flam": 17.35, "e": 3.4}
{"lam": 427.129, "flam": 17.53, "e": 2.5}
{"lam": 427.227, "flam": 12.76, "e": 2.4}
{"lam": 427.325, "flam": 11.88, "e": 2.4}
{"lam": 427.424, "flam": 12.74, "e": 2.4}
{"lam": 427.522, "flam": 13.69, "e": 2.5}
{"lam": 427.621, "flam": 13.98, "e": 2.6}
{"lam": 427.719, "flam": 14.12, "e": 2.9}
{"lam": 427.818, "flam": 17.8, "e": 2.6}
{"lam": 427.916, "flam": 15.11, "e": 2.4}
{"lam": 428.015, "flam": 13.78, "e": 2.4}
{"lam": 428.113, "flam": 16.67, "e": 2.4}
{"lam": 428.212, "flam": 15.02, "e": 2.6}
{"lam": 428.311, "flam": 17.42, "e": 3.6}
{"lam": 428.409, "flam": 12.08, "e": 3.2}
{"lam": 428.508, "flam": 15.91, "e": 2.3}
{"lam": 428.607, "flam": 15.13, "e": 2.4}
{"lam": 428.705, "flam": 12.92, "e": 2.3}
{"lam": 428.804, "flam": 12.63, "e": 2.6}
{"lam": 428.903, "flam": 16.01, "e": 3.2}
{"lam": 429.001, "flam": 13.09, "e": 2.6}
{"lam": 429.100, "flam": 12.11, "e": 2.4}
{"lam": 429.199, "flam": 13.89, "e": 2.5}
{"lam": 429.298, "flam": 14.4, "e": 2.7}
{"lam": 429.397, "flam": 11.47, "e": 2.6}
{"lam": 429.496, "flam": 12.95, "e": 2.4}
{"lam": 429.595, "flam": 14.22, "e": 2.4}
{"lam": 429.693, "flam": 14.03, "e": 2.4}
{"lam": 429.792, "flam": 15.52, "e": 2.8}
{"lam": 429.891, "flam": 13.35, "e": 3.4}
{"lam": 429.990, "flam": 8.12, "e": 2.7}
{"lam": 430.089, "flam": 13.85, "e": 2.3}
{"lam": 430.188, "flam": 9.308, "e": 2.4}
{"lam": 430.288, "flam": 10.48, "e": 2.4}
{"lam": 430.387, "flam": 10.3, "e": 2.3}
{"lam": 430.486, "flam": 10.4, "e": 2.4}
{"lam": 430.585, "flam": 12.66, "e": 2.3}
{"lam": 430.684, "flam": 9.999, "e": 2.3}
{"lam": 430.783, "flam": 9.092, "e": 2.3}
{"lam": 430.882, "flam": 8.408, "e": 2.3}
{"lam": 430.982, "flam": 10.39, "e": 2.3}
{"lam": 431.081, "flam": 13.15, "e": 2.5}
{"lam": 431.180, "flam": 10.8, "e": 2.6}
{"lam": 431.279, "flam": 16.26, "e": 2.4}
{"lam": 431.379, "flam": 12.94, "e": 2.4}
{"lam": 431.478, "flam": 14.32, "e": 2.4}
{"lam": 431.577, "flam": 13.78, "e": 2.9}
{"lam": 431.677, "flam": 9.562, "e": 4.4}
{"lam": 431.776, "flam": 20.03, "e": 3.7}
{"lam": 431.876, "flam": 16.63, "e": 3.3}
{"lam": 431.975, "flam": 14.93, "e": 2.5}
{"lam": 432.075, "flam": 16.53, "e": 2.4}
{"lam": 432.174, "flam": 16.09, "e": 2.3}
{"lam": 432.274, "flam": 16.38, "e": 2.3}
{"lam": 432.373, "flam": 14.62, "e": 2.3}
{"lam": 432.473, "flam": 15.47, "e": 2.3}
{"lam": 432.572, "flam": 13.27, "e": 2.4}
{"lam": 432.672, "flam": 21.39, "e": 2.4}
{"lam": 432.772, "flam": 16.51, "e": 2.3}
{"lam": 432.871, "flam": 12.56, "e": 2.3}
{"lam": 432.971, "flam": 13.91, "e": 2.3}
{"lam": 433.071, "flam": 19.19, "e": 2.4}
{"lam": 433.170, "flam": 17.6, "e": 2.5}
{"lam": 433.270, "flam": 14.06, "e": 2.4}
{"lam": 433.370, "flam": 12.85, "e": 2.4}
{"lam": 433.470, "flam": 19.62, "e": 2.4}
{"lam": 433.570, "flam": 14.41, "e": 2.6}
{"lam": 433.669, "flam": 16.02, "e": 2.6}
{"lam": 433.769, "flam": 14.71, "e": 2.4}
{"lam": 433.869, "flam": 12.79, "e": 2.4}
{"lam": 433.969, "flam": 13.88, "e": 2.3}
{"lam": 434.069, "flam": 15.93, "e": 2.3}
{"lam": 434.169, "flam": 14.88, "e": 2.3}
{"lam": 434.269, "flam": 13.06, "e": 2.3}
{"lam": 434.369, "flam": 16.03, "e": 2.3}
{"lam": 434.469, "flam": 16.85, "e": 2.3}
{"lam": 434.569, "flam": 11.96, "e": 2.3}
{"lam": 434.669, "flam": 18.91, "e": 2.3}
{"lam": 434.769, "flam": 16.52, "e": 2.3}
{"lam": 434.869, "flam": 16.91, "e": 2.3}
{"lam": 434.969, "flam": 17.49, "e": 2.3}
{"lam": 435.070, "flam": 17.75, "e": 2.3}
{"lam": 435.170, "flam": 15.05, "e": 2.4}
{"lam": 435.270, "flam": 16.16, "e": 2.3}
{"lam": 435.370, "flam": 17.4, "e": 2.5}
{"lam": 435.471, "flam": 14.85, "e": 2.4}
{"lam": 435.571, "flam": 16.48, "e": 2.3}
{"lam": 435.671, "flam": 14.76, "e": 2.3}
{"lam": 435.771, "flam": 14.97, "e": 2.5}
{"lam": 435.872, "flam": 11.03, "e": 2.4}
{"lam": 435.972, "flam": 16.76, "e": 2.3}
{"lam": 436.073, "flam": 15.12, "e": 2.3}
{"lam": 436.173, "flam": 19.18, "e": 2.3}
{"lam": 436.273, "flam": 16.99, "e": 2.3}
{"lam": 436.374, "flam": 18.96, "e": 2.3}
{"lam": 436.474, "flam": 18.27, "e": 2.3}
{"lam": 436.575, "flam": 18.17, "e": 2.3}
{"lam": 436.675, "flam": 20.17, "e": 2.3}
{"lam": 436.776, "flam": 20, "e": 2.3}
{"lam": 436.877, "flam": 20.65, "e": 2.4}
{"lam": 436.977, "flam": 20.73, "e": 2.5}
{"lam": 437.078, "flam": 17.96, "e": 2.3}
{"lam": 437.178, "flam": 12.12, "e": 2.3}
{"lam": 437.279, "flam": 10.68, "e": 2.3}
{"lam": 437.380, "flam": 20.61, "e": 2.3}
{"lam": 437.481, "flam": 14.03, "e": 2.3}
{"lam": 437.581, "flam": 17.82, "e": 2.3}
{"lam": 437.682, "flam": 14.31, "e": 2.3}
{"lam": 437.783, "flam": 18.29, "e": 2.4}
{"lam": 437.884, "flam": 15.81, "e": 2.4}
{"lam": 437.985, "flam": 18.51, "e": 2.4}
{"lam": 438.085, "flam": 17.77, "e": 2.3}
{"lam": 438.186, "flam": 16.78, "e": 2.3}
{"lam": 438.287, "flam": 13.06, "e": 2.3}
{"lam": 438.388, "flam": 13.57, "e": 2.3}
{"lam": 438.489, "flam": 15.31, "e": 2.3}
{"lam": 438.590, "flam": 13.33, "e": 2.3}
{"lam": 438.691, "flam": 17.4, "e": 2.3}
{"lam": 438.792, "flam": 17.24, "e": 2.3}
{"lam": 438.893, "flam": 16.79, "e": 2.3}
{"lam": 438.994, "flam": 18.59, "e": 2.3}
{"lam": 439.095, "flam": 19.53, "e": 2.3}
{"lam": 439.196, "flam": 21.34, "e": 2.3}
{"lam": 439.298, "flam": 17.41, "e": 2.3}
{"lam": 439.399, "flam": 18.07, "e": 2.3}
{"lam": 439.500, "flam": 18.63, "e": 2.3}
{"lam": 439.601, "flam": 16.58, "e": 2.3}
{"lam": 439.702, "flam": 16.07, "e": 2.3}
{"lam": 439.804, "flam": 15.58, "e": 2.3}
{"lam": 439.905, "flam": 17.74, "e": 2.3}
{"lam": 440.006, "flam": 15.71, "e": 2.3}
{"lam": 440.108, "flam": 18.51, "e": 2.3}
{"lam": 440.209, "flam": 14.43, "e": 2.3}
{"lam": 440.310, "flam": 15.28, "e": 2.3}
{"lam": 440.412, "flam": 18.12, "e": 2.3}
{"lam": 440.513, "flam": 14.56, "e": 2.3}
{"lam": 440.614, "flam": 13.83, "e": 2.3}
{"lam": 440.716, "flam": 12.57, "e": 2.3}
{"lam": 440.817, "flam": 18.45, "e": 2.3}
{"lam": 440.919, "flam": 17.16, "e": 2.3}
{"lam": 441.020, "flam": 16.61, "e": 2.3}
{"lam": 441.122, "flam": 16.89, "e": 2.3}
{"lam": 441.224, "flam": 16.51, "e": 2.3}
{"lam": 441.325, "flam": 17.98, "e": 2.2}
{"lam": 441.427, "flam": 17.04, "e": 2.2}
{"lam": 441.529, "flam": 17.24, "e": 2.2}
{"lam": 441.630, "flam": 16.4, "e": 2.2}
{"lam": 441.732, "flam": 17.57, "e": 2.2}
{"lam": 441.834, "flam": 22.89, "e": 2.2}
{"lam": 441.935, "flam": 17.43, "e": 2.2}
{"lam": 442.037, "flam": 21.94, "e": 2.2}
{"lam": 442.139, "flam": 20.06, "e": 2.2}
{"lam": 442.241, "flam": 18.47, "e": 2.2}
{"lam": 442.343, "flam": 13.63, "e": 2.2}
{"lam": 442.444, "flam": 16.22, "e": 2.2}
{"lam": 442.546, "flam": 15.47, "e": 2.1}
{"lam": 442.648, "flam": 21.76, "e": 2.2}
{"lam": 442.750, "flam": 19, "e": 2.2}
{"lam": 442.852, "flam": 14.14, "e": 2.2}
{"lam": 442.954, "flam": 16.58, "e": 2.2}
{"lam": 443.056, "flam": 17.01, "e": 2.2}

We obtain -0.35 nm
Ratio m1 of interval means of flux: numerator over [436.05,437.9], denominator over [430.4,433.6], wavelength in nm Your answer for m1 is 1.22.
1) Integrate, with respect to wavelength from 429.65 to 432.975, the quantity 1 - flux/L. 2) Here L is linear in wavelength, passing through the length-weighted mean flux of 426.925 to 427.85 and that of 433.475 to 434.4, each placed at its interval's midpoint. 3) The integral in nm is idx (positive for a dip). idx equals 0.30 nm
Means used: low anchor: 14.5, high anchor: 14.9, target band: 13.4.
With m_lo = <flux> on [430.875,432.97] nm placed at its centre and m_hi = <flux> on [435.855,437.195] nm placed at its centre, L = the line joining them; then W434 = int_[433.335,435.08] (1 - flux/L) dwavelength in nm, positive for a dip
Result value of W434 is 0.072 nm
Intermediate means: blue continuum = 14.6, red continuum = 17.9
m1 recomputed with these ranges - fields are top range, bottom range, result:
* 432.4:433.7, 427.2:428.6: 1.09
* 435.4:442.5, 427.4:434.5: 1.20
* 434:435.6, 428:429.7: 1.13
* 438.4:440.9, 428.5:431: 1.36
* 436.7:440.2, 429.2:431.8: 1.38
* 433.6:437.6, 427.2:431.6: 1.25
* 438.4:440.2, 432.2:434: 1.10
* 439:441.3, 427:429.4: 1.17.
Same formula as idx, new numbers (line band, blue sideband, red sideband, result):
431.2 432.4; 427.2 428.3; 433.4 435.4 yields 0.01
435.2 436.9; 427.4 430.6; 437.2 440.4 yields -0.13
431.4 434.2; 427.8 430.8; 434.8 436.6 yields -0.08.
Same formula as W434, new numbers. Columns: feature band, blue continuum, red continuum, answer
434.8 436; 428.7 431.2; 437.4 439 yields -0.08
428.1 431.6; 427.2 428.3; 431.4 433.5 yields 0.50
